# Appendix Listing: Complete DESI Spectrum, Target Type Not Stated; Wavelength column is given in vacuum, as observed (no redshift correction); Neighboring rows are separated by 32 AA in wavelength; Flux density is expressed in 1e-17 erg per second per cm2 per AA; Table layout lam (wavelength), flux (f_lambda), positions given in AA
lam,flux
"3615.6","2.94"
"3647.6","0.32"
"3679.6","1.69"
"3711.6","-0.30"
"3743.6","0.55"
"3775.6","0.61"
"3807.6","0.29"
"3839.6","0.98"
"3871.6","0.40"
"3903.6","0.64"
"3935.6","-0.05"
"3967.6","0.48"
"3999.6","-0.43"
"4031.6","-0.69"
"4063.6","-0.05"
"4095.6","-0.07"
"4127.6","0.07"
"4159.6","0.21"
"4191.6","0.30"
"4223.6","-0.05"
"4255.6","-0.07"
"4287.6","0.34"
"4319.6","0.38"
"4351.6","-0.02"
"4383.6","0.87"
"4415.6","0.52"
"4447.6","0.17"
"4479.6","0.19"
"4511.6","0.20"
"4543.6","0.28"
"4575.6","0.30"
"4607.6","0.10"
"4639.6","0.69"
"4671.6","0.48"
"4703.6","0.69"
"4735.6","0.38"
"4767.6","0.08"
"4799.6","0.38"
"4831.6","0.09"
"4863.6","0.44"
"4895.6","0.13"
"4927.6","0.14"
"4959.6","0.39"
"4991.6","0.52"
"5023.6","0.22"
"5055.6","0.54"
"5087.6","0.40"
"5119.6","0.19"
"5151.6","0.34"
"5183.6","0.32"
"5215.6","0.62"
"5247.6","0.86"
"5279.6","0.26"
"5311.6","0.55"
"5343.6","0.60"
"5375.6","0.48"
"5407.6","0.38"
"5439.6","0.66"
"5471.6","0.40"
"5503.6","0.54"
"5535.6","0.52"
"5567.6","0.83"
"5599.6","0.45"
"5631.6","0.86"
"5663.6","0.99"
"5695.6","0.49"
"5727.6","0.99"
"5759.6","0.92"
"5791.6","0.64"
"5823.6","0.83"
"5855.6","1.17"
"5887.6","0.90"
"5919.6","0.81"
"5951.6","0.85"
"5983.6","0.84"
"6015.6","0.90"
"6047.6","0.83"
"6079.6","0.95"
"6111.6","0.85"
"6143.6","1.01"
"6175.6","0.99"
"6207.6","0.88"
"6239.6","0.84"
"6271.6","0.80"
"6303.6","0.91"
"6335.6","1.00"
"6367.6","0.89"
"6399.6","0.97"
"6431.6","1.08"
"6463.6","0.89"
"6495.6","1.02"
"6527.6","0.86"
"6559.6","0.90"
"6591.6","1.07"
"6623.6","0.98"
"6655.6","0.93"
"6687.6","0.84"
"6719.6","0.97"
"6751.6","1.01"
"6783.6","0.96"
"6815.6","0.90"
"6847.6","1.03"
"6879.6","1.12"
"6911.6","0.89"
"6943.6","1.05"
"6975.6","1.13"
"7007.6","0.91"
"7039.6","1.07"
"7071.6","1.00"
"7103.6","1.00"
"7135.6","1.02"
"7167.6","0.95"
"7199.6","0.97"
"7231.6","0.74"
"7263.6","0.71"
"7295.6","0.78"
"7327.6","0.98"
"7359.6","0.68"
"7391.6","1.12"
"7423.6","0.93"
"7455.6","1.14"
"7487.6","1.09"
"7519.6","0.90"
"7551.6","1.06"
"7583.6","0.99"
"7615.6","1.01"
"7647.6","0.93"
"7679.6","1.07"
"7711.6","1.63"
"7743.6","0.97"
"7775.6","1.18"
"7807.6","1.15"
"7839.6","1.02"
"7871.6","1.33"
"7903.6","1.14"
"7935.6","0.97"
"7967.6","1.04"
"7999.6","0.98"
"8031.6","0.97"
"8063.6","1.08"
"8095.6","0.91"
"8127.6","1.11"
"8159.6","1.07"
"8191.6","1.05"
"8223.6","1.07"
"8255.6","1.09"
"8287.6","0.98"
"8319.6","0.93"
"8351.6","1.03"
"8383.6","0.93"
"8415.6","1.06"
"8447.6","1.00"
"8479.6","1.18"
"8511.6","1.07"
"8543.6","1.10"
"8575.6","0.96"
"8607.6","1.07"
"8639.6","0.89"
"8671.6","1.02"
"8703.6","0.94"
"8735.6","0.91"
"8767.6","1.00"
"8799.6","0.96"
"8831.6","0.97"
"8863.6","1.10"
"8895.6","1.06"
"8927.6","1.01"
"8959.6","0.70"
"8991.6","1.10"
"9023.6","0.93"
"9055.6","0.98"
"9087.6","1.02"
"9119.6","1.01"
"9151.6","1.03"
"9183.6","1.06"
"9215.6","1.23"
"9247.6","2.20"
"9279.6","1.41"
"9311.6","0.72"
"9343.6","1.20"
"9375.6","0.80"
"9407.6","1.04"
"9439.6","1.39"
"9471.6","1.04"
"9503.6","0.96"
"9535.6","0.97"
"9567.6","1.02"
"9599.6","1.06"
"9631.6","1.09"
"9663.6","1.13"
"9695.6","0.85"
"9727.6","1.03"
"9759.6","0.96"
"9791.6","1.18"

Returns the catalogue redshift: 0.407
